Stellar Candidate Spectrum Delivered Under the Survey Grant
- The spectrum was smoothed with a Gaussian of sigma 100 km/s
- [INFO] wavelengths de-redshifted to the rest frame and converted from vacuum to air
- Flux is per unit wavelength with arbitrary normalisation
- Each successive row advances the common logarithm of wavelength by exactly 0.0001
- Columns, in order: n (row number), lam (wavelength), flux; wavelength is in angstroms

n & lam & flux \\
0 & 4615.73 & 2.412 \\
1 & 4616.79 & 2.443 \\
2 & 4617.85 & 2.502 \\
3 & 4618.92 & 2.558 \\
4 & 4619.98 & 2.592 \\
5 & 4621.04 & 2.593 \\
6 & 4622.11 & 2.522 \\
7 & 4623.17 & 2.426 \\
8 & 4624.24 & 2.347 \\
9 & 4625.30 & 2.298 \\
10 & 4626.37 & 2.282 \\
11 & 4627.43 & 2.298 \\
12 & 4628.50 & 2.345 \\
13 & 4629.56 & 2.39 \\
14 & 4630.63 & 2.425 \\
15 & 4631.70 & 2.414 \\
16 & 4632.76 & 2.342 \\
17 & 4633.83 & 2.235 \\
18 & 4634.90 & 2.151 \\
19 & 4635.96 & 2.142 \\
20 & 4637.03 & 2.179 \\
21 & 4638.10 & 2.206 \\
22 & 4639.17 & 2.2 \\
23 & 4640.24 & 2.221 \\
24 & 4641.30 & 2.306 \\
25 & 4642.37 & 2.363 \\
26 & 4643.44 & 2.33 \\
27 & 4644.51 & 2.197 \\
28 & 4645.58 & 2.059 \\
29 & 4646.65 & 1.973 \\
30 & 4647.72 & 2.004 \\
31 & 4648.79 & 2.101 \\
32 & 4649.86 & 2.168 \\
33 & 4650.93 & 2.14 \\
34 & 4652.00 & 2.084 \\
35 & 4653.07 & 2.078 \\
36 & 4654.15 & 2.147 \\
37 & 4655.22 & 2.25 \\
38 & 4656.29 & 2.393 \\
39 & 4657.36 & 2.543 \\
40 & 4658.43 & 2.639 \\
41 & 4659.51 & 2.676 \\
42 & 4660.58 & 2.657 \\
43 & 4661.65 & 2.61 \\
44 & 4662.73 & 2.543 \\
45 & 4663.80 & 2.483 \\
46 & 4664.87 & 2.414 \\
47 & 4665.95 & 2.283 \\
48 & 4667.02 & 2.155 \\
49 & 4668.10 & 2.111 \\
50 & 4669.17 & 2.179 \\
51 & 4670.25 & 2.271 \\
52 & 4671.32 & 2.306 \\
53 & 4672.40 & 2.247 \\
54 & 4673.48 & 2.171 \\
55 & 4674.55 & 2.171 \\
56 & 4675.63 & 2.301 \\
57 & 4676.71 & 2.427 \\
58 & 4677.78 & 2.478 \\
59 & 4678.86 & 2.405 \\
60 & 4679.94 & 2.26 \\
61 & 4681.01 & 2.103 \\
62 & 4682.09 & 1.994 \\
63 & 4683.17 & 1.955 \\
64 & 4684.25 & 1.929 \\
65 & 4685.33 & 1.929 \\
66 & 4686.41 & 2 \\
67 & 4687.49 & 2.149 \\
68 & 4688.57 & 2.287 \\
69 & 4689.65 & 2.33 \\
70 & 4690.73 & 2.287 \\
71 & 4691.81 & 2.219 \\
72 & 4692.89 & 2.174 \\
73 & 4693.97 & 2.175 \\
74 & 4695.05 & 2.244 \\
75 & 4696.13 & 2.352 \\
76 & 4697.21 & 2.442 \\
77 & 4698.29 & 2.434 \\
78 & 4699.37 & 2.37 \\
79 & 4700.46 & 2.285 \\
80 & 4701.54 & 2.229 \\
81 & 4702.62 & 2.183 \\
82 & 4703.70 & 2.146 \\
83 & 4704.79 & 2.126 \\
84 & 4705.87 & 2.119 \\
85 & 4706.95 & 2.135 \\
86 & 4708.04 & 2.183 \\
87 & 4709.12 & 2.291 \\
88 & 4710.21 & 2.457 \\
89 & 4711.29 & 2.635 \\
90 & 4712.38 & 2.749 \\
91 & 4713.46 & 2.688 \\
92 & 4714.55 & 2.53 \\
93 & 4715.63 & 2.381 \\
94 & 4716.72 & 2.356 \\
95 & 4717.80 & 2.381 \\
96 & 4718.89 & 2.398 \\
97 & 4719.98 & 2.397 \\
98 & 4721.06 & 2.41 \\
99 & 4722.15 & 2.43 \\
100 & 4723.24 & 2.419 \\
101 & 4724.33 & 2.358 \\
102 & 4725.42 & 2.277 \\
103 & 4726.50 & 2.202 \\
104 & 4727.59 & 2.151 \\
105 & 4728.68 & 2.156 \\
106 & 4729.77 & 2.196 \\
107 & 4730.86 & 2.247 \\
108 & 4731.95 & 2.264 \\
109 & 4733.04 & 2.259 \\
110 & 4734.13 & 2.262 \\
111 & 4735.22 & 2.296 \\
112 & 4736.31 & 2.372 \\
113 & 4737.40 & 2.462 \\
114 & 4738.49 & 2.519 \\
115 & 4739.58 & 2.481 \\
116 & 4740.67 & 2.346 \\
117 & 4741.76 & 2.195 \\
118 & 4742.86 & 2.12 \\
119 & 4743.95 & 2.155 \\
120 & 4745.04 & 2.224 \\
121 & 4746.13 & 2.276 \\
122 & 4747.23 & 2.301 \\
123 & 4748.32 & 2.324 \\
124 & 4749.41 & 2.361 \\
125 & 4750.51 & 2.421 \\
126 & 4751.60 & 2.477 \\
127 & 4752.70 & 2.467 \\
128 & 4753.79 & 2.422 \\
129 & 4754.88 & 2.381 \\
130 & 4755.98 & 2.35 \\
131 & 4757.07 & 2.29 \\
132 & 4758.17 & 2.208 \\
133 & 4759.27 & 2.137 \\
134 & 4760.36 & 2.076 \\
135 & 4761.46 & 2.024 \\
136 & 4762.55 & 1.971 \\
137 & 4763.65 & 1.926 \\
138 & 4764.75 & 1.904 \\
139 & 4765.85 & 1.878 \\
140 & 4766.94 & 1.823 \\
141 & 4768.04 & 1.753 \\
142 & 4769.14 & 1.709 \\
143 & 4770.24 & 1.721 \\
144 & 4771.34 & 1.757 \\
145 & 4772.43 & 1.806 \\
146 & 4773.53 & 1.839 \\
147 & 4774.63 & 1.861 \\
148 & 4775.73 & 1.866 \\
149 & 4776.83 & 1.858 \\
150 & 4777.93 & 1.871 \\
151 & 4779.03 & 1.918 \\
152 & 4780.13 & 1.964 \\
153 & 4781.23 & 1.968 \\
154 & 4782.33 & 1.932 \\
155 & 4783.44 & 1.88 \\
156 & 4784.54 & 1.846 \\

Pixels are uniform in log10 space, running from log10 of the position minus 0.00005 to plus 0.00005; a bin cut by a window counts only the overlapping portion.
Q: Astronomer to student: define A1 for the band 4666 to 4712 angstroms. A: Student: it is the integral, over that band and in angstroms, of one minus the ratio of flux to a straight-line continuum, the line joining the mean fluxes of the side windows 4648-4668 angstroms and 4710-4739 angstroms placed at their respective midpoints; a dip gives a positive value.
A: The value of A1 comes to 2.5 angstroms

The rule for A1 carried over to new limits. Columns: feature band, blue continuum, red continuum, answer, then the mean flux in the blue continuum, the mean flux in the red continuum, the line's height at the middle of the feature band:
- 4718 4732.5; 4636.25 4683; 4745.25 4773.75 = -0.9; 2.27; 2.1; 2.16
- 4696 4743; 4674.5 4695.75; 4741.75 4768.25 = -3.2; 2.19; 2.18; 2.19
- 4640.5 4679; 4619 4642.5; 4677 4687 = -1.4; 2.34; 2.12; 2.22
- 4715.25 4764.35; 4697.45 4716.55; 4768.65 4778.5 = -4.9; 2.35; 1.81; 2.09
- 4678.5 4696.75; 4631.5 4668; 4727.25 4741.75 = 1.0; 2.28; 2.31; 2.29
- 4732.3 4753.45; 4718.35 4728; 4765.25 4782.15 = -1.9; 2.34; 1.84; 2.15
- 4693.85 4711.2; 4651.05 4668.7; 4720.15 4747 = 0.4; 2.37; 2.3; 2.33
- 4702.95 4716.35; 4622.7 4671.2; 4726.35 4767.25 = -0.7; 2.29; 2.24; 2.26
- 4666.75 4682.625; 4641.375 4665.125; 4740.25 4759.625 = 0.5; 2.31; 2.3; 2.31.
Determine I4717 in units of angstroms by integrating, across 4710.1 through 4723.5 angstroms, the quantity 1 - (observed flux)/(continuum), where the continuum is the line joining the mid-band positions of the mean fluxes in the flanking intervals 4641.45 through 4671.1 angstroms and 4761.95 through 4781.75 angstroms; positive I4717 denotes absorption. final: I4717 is -2.7 angstroms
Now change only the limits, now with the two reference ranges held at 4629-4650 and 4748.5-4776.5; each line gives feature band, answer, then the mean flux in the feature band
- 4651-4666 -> -1.5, 2.41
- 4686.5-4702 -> -0.9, 2.28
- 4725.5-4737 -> -0.8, 2.25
